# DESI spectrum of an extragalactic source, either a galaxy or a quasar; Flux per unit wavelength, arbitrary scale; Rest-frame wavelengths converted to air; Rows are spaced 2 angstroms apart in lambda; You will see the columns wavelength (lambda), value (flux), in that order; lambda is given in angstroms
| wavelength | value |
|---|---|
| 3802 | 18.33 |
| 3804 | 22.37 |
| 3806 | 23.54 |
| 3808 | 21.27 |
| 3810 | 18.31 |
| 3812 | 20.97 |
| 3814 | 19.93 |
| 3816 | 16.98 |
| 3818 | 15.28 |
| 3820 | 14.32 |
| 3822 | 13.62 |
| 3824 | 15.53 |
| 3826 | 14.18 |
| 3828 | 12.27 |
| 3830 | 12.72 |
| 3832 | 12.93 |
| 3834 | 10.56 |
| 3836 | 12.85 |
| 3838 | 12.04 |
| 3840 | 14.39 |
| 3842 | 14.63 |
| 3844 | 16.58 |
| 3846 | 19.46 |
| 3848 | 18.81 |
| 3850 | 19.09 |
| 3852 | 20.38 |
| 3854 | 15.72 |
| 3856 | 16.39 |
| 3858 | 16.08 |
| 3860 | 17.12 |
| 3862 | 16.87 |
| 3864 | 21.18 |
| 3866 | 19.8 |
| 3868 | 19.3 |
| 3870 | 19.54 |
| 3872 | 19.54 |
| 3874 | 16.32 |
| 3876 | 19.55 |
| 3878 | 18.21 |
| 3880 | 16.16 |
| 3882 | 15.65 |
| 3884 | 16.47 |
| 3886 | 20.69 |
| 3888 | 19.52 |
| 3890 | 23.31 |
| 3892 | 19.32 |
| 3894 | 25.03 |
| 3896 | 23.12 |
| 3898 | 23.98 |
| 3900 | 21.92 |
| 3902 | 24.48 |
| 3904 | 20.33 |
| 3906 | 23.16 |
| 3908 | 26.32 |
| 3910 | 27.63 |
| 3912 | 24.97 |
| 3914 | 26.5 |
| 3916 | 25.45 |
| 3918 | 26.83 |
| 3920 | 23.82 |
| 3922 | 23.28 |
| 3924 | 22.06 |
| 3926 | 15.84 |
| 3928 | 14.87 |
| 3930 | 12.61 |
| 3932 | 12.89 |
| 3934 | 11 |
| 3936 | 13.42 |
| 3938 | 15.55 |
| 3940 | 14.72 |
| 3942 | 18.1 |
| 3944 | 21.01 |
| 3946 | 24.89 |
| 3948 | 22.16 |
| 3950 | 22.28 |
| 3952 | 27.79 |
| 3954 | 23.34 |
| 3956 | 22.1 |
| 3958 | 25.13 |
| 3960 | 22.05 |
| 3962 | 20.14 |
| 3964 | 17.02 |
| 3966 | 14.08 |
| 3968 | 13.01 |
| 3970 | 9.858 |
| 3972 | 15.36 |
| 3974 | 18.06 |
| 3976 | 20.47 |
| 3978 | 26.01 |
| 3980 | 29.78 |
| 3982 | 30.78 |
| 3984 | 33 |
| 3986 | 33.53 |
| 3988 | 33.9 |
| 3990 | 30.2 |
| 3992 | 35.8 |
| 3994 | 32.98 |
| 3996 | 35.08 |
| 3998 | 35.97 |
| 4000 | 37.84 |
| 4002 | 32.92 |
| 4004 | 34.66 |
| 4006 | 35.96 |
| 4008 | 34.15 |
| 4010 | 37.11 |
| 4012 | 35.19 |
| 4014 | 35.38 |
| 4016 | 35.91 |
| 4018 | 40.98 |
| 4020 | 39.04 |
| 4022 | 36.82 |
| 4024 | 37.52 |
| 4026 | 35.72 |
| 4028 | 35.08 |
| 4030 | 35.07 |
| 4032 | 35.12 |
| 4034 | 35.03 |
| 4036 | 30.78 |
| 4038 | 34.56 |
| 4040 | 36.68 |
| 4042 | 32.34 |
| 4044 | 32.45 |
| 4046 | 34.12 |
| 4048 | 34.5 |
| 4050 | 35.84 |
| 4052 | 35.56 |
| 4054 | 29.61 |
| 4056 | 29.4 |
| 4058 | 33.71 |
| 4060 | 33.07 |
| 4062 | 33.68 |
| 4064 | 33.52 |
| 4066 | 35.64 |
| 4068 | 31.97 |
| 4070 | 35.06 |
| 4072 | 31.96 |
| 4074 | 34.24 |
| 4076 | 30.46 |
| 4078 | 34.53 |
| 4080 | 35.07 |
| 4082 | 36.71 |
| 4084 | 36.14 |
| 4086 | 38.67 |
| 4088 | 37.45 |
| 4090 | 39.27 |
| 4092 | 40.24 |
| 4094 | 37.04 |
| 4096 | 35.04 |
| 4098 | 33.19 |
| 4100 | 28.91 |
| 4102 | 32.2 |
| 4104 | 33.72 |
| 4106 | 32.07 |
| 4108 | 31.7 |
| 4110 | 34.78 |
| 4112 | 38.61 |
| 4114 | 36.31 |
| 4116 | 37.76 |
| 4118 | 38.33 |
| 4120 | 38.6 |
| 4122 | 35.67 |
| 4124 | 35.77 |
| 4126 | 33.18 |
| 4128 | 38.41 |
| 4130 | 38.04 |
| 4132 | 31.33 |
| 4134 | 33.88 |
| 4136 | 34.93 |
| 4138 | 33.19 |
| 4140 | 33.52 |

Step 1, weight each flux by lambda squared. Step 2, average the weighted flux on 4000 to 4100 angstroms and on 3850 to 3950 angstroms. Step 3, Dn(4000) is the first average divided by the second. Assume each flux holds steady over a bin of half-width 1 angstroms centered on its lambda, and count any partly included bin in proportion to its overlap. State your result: 1.90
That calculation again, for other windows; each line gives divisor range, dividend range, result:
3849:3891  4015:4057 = 2.06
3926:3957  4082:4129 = 2.11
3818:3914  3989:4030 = 2.08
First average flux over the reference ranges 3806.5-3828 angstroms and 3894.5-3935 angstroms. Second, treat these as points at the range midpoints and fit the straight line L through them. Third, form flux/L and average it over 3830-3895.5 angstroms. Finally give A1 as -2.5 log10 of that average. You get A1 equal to 0.10 mag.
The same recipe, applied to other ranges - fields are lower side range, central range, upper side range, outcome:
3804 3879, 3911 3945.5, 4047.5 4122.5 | 0.210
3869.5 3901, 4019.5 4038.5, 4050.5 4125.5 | -0.165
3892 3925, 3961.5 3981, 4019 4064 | 0.499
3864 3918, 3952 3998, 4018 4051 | 0.191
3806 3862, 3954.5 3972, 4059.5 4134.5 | 0.377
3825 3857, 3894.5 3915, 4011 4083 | -0.148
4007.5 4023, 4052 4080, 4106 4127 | 0.106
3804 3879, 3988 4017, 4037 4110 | -0.204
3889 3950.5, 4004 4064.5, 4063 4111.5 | -0.155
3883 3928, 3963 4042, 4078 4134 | -0.072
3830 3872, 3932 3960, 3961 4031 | 0.281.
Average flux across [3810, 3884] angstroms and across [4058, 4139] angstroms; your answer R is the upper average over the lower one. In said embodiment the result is 2.11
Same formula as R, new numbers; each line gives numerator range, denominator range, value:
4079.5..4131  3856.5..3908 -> 1.80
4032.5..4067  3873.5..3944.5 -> 1.67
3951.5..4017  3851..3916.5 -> 1.36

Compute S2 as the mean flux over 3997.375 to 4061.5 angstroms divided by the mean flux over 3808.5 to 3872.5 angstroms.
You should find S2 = 2.12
